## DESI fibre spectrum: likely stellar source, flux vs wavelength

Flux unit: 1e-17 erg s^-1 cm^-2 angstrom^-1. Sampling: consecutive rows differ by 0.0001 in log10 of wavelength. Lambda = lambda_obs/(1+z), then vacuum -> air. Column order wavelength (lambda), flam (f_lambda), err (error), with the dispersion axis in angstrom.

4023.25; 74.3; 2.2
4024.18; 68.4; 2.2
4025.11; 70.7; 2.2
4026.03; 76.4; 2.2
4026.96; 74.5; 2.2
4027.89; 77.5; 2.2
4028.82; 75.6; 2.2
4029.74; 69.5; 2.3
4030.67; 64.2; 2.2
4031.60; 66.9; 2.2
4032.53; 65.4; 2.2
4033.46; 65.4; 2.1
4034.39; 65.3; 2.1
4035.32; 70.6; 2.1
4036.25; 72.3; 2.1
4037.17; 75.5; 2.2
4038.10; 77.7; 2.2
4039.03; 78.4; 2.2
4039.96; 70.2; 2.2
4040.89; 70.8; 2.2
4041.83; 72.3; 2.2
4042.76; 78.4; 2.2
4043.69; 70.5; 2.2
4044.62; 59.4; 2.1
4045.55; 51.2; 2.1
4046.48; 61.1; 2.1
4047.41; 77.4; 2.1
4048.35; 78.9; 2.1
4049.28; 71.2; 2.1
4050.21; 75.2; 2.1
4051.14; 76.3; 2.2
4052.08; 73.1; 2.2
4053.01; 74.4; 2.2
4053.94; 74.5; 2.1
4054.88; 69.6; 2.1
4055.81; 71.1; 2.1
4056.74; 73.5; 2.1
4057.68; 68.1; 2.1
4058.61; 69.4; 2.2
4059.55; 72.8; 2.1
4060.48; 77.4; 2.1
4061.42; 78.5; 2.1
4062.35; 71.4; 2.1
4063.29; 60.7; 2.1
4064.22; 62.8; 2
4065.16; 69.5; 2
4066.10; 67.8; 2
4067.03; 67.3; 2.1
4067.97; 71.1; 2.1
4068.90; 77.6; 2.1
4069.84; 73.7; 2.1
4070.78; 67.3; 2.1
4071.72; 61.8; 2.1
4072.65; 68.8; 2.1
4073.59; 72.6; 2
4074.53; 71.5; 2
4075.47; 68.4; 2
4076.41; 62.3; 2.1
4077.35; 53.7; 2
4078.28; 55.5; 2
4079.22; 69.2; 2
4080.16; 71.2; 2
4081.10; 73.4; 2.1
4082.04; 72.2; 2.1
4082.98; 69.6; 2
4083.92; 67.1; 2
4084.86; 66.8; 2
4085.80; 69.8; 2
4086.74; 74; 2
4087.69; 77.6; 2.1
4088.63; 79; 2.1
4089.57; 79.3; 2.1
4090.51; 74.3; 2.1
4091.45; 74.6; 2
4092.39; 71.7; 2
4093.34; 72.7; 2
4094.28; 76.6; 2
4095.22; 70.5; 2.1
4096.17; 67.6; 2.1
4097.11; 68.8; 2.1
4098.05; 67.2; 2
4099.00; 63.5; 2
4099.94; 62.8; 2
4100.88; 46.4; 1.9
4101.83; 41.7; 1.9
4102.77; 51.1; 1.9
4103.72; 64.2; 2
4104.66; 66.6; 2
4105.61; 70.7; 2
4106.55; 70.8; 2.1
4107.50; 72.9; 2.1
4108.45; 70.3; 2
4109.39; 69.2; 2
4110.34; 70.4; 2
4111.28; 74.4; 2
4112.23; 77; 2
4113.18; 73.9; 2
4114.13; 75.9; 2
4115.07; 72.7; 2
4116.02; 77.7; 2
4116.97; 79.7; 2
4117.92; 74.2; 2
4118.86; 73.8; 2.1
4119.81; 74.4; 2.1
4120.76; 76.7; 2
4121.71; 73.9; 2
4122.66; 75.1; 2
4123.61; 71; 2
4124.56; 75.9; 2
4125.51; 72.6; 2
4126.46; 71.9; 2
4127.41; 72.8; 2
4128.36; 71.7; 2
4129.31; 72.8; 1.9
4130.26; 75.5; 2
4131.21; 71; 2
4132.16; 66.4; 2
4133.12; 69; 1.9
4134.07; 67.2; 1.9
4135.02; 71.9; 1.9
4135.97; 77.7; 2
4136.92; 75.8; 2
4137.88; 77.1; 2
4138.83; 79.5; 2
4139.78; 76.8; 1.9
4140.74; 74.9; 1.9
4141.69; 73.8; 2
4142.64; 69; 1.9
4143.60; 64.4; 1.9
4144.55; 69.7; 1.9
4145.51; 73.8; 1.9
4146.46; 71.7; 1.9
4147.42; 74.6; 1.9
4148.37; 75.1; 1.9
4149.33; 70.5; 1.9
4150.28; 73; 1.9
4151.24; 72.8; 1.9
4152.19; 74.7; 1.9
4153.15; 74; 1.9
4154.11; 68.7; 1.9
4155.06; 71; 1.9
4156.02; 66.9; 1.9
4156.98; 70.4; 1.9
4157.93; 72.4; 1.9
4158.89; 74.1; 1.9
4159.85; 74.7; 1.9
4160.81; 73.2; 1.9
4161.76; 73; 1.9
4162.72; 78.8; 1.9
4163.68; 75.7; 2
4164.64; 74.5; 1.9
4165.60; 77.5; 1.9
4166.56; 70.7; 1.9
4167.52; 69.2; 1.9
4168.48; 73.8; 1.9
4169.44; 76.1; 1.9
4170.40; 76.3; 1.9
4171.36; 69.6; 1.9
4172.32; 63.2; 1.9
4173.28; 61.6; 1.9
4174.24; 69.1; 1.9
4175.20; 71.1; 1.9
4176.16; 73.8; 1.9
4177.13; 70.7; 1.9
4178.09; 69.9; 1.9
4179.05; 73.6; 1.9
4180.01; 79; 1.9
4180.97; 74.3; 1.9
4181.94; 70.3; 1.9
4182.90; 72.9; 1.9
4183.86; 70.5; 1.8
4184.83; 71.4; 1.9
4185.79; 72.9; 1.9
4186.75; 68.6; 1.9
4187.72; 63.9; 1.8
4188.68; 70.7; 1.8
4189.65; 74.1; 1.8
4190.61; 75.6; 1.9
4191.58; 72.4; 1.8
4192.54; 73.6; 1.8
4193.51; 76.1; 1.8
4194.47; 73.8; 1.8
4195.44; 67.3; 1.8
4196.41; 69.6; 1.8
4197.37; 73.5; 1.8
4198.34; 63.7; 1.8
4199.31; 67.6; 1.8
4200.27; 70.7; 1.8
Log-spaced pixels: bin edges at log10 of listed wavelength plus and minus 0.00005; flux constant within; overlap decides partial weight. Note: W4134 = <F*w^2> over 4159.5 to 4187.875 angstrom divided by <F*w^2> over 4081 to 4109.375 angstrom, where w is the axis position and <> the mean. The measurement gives 1.1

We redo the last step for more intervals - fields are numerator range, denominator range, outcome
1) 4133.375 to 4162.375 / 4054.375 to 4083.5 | 1.10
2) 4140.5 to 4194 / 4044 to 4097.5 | 1.08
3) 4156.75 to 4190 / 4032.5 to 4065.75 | 1.08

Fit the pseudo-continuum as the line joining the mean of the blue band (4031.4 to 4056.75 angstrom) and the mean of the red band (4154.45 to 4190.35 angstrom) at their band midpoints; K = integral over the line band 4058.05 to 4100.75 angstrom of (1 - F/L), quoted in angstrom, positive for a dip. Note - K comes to 1.0 angstrom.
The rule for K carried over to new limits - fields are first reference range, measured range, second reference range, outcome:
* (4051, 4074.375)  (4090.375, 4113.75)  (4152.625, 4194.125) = 1.22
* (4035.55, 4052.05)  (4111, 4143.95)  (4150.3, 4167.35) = -0.47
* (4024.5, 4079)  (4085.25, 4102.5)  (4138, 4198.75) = 0.55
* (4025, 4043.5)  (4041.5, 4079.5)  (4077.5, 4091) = 1.05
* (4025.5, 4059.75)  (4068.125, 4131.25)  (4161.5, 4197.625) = 1.21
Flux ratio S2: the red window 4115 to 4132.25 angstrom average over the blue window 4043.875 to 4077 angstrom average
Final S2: 1.06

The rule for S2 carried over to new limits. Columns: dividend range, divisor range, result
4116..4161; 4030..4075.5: 1.04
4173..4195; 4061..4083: 1.05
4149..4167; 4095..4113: 1.11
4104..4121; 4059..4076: 1.05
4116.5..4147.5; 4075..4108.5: 1.08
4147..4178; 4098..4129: 1.03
